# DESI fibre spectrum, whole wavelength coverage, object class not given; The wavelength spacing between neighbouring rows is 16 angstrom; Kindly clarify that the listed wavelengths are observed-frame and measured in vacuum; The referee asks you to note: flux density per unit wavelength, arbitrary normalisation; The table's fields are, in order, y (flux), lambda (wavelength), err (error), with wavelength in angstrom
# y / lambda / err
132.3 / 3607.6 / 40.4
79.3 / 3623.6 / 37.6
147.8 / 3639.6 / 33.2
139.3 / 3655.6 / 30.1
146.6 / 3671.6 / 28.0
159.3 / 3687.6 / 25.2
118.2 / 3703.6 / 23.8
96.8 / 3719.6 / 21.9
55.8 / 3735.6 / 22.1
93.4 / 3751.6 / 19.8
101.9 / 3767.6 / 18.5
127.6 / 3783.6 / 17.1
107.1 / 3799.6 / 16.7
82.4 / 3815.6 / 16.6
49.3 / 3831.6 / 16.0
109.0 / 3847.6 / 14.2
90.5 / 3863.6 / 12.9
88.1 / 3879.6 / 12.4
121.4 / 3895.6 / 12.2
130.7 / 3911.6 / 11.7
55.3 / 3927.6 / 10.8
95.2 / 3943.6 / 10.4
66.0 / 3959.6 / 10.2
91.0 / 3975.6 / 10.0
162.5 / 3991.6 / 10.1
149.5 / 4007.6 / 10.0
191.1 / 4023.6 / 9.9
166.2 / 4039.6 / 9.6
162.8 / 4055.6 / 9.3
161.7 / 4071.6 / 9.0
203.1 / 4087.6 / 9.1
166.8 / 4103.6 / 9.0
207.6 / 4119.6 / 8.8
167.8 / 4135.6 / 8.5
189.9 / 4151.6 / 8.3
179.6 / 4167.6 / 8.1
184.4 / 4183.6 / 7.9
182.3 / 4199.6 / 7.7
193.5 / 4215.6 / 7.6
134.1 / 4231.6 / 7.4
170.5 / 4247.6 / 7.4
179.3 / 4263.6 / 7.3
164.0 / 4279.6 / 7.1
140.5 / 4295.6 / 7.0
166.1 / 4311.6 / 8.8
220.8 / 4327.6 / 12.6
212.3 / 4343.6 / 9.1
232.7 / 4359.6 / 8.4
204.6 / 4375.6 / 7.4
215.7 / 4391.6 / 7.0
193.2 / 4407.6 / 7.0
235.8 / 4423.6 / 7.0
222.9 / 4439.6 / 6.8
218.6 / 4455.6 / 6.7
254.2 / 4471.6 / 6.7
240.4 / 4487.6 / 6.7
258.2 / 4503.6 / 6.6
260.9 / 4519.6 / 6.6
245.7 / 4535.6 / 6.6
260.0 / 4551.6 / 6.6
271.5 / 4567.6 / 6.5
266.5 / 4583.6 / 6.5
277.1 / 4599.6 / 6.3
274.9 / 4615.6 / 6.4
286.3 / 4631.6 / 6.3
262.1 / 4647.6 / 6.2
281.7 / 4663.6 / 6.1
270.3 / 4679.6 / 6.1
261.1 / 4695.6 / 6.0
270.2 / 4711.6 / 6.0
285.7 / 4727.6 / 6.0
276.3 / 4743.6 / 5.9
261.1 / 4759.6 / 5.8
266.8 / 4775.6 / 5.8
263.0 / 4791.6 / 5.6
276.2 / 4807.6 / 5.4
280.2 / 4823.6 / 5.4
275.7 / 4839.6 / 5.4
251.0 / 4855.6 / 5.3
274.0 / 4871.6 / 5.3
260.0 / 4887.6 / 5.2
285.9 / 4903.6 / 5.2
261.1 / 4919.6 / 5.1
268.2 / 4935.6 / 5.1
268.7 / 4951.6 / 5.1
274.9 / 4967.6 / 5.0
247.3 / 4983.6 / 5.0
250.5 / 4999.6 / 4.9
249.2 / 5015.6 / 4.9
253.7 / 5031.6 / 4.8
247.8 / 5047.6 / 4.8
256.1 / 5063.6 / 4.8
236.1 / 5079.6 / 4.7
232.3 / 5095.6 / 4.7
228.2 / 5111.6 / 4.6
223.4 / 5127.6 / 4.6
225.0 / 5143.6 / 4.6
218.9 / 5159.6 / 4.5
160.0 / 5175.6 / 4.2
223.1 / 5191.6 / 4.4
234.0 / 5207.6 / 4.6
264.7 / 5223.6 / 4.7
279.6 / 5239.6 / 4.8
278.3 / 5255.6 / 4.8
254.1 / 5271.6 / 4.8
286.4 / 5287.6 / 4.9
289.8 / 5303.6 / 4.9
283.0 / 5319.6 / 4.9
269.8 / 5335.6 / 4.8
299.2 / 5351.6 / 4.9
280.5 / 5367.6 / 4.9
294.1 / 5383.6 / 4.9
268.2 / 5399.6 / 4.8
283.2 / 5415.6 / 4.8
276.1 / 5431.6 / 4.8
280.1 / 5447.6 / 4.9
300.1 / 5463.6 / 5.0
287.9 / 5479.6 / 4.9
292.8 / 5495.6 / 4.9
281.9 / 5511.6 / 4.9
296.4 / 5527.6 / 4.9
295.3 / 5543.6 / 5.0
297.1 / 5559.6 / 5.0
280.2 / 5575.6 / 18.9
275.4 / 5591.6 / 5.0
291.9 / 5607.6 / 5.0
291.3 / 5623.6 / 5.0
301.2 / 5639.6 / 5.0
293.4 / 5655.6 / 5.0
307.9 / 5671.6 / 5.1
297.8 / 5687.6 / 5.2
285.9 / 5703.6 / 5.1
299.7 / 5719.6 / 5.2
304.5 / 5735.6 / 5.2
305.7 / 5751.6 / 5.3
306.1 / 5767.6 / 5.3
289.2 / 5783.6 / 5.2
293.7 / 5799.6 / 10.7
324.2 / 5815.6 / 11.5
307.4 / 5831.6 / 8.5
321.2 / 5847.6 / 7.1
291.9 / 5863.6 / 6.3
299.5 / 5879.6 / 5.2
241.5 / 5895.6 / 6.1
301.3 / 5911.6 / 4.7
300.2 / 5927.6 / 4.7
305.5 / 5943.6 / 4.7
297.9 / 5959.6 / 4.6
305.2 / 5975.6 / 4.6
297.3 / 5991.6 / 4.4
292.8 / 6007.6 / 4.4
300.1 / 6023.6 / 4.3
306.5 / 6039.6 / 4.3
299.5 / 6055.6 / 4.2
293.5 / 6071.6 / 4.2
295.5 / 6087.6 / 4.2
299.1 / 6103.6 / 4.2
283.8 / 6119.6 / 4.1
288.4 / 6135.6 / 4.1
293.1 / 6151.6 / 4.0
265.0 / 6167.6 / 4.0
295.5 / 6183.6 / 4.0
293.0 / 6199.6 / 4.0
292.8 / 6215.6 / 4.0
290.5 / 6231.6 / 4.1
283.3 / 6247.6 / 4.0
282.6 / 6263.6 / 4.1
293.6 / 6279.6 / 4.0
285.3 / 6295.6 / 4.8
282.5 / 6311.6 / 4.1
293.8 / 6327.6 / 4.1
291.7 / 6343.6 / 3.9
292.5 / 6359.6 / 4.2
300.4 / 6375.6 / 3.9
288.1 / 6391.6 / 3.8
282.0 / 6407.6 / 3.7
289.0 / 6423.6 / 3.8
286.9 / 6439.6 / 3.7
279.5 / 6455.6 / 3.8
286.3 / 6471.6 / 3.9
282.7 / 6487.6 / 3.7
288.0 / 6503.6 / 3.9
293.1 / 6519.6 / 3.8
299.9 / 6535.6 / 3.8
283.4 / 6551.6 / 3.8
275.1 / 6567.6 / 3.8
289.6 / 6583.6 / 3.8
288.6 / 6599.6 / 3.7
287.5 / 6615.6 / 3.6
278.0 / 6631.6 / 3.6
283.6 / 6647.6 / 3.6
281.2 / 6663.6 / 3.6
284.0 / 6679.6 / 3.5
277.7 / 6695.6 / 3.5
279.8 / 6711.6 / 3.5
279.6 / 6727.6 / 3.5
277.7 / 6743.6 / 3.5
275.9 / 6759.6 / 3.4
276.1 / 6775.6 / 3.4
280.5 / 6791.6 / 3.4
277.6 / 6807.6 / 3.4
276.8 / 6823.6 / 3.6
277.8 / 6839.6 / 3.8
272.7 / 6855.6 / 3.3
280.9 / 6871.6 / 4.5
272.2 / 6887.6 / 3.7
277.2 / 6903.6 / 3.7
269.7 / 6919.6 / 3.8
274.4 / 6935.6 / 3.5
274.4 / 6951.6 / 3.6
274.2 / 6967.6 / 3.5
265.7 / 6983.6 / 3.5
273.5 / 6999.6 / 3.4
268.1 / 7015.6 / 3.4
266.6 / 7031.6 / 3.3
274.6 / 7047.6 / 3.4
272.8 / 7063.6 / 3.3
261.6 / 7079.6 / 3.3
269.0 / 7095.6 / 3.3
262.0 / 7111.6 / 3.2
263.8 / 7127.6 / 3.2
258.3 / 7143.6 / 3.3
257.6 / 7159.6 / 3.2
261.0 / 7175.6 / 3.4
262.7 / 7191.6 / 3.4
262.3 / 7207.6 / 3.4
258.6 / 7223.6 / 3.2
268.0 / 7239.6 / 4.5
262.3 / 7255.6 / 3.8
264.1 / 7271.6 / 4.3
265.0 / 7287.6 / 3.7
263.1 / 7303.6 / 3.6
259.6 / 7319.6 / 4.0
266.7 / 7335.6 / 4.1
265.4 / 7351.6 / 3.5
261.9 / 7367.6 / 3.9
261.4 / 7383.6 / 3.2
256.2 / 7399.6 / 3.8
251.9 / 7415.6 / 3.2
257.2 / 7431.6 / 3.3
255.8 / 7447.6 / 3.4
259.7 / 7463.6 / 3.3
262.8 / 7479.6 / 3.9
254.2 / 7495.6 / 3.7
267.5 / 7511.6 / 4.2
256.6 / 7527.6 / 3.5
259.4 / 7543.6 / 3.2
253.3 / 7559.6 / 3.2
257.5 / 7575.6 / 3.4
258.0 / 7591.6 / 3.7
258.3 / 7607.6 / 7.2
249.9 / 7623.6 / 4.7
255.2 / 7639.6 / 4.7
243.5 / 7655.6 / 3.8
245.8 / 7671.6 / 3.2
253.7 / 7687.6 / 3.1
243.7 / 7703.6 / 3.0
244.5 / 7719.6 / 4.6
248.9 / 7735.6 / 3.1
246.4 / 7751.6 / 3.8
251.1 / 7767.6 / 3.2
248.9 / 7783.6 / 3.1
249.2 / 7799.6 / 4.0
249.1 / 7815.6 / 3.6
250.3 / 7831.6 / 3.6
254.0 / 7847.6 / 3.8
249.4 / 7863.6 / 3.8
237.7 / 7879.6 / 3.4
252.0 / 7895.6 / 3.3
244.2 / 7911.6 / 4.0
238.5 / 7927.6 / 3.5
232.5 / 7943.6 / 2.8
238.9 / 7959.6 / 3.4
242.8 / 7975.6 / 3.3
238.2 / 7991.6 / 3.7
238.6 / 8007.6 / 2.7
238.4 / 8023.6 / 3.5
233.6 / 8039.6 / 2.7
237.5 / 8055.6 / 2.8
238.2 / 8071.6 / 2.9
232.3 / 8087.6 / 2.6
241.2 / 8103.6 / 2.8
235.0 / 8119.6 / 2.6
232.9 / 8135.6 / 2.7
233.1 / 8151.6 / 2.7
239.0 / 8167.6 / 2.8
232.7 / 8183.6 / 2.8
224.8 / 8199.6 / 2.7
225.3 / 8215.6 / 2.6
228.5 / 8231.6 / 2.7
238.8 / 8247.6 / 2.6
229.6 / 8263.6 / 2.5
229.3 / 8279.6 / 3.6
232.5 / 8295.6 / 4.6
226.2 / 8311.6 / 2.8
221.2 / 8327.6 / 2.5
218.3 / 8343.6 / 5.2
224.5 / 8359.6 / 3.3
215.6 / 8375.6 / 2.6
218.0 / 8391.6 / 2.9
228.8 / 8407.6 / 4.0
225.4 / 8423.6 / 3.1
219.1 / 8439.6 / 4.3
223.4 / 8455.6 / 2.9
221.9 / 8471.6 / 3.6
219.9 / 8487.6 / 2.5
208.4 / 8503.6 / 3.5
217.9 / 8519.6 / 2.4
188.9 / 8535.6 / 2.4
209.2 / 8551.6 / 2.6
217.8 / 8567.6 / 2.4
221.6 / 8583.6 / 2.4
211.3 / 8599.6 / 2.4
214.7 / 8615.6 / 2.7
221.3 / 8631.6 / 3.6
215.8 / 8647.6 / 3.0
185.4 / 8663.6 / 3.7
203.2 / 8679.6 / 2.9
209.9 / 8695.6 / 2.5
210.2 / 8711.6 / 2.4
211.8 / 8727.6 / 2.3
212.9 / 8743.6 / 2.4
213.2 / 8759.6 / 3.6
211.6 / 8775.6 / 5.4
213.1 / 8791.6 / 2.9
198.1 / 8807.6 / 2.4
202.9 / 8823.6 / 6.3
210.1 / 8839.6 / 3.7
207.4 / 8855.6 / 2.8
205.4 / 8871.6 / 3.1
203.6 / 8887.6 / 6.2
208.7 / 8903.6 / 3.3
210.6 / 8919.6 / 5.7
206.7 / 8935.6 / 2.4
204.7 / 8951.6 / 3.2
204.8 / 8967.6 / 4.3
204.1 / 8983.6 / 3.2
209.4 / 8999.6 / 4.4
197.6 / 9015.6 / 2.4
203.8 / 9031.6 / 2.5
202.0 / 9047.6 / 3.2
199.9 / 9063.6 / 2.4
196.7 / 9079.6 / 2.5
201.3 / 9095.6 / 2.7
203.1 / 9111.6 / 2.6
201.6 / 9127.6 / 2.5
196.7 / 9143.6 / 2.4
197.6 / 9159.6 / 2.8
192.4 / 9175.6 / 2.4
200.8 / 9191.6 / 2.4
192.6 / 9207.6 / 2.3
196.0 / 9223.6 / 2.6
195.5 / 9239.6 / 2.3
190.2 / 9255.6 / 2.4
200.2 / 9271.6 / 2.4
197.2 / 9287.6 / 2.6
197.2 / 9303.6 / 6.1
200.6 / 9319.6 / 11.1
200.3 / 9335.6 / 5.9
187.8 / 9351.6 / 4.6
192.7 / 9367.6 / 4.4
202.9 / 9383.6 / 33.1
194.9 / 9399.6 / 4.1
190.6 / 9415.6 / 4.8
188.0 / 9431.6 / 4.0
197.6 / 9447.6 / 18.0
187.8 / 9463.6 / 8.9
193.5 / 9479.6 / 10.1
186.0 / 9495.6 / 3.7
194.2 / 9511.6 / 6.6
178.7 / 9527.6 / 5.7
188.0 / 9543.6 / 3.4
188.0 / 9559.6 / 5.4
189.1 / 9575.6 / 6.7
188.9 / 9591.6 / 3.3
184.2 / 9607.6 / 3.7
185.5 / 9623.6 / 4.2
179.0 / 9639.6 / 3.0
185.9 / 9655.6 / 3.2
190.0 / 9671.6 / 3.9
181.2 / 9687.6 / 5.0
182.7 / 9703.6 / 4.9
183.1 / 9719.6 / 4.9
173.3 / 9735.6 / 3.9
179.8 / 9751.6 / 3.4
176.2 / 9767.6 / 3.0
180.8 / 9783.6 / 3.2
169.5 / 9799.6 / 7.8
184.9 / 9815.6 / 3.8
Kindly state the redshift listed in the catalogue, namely 0.00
